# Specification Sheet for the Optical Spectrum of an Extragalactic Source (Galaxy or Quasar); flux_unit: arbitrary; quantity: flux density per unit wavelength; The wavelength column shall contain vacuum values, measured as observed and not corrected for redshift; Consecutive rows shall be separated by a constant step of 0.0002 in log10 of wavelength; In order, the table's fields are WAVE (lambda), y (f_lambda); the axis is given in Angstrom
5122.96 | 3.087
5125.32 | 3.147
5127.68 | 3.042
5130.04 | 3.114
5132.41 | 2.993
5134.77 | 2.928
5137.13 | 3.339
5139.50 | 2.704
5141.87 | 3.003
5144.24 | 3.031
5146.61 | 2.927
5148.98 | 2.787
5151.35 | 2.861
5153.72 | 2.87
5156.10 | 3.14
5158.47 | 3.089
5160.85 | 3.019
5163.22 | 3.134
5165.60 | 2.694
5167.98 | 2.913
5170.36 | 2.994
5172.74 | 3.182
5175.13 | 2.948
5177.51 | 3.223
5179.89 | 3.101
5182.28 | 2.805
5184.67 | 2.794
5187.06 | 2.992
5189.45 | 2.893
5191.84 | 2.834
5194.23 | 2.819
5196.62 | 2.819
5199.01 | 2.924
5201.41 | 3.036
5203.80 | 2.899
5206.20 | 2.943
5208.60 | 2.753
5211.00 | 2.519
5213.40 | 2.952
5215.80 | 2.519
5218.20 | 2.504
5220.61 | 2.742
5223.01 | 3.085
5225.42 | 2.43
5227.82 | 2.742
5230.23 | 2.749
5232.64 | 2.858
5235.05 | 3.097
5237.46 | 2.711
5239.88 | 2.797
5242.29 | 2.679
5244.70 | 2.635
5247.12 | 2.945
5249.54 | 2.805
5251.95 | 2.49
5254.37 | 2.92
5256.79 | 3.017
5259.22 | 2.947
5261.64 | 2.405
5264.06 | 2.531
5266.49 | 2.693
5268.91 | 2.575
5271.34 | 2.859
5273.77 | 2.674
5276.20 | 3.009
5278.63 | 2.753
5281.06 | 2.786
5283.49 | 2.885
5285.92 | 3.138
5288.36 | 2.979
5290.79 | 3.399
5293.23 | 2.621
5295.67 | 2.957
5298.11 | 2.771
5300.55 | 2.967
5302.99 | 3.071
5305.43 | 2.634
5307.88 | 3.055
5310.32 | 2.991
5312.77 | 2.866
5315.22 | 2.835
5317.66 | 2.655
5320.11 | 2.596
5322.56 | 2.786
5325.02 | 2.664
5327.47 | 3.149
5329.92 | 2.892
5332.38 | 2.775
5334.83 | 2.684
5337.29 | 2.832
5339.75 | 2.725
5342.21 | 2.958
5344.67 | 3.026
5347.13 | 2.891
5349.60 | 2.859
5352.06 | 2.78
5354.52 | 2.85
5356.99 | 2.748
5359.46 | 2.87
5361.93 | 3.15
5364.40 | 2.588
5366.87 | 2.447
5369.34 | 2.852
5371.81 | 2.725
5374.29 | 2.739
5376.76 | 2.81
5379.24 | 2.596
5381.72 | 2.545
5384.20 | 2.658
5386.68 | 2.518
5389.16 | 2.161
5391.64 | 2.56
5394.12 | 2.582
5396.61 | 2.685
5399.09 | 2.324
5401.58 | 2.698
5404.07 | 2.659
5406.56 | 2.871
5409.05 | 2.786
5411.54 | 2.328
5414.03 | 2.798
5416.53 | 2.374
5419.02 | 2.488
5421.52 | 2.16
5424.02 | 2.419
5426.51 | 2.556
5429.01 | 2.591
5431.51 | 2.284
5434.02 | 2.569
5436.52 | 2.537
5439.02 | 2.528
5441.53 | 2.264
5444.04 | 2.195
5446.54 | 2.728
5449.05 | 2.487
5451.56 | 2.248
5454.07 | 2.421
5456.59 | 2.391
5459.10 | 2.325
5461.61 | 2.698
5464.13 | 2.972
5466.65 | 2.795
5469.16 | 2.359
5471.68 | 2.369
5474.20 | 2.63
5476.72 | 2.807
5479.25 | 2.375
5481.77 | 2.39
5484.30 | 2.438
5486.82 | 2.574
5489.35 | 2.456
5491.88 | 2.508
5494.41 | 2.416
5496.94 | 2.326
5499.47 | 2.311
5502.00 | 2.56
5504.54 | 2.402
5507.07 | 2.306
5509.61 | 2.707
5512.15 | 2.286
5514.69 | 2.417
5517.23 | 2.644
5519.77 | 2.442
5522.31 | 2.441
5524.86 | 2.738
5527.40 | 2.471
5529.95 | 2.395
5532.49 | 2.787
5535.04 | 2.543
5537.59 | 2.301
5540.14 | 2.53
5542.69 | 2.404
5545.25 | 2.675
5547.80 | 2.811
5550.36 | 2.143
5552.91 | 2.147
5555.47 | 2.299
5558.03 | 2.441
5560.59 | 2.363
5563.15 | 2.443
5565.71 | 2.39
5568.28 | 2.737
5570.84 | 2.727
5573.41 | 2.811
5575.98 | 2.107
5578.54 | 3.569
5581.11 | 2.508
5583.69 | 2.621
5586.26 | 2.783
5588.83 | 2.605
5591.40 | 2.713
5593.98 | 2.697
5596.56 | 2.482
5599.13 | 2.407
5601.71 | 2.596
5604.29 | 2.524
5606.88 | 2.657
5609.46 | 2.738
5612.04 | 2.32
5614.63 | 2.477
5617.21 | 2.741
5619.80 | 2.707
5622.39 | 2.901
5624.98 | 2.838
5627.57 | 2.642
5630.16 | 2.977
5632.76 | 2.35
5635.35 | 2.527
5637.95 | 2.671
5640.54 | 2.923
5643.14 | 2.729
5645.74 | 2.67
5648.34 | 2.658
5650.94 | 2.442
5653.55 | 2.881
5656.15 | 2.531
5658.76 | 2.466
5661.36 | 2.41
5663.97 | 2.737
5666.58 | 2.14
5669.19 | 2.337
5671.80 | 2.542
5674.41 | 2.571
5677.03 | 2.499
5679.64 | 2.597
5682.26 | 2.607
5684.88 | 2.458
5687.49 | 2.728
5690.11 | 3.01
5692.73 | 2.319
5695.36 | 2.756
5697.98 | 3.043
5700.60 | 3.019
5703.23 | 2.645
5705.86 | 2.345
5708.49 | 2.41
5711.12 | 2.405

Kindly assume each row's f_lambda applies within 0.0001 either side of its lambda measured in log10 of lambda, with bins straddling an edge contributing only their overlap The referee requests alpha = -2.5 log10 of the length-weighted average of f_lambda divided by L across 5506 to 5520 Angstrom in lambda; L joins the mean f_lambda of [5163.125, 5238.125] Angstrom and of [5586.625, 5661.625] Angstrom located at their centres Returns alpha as 0.09 mag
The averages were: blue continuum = 2.86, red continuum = 2.64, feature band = 2.47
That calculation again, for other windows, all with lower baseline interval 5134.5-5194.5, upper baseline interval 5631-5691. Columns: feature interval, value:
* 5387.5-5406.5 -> 0.098 mag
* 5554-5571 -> 0.083 mag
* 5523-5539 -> 0.062 mag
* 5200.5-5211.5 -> 0.034 mag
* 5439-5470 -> 0.104 mag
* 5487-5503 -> 0.116 mag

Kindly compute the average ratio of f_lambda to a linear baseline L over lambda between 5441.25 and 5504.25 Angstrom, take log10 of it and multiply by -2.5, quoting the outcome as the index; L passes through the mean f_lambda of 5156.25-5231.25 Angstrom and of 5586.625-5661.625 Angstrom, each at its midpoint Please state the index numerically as 0.099 mag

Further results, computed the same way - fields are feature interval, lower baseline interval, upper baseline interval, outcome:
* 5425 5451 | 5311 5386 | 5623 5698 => 0.11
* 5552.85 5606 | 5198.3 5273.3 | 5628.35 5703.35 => 0.03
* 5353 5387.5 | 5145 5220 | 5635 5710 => 0.03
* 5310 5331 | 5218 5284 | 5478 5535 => -0.05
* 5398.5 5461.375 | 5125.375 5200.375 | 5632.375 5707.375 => 0.12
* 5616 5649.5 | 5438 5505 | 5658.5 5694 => -0.08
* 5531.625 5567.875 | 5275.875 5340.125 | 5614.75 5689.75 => 0.10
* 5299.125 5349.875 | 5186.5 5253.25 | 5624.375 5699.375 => -0.04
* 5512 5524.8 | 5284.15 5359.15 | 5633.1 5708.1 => 0.10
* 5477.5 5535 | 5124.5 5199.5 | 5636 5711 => 0.10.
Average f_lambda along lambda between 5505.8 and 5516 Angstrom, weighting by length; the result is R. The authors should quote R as 2.43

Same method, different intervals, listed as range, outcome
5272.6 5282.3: 2.81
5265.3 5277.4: 2.76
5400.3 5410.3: 2.75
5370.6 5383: 2.68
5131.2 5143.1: 2.99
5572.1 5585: 2.72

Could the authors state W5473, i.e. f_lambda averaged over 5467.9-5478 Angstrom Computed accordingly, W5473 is 2.54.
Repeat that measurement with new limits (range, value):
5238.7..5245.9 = 2.71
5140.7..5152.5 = 2.92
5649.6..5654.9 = 2.66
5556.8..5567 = 2.41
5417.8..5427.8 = 2.41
